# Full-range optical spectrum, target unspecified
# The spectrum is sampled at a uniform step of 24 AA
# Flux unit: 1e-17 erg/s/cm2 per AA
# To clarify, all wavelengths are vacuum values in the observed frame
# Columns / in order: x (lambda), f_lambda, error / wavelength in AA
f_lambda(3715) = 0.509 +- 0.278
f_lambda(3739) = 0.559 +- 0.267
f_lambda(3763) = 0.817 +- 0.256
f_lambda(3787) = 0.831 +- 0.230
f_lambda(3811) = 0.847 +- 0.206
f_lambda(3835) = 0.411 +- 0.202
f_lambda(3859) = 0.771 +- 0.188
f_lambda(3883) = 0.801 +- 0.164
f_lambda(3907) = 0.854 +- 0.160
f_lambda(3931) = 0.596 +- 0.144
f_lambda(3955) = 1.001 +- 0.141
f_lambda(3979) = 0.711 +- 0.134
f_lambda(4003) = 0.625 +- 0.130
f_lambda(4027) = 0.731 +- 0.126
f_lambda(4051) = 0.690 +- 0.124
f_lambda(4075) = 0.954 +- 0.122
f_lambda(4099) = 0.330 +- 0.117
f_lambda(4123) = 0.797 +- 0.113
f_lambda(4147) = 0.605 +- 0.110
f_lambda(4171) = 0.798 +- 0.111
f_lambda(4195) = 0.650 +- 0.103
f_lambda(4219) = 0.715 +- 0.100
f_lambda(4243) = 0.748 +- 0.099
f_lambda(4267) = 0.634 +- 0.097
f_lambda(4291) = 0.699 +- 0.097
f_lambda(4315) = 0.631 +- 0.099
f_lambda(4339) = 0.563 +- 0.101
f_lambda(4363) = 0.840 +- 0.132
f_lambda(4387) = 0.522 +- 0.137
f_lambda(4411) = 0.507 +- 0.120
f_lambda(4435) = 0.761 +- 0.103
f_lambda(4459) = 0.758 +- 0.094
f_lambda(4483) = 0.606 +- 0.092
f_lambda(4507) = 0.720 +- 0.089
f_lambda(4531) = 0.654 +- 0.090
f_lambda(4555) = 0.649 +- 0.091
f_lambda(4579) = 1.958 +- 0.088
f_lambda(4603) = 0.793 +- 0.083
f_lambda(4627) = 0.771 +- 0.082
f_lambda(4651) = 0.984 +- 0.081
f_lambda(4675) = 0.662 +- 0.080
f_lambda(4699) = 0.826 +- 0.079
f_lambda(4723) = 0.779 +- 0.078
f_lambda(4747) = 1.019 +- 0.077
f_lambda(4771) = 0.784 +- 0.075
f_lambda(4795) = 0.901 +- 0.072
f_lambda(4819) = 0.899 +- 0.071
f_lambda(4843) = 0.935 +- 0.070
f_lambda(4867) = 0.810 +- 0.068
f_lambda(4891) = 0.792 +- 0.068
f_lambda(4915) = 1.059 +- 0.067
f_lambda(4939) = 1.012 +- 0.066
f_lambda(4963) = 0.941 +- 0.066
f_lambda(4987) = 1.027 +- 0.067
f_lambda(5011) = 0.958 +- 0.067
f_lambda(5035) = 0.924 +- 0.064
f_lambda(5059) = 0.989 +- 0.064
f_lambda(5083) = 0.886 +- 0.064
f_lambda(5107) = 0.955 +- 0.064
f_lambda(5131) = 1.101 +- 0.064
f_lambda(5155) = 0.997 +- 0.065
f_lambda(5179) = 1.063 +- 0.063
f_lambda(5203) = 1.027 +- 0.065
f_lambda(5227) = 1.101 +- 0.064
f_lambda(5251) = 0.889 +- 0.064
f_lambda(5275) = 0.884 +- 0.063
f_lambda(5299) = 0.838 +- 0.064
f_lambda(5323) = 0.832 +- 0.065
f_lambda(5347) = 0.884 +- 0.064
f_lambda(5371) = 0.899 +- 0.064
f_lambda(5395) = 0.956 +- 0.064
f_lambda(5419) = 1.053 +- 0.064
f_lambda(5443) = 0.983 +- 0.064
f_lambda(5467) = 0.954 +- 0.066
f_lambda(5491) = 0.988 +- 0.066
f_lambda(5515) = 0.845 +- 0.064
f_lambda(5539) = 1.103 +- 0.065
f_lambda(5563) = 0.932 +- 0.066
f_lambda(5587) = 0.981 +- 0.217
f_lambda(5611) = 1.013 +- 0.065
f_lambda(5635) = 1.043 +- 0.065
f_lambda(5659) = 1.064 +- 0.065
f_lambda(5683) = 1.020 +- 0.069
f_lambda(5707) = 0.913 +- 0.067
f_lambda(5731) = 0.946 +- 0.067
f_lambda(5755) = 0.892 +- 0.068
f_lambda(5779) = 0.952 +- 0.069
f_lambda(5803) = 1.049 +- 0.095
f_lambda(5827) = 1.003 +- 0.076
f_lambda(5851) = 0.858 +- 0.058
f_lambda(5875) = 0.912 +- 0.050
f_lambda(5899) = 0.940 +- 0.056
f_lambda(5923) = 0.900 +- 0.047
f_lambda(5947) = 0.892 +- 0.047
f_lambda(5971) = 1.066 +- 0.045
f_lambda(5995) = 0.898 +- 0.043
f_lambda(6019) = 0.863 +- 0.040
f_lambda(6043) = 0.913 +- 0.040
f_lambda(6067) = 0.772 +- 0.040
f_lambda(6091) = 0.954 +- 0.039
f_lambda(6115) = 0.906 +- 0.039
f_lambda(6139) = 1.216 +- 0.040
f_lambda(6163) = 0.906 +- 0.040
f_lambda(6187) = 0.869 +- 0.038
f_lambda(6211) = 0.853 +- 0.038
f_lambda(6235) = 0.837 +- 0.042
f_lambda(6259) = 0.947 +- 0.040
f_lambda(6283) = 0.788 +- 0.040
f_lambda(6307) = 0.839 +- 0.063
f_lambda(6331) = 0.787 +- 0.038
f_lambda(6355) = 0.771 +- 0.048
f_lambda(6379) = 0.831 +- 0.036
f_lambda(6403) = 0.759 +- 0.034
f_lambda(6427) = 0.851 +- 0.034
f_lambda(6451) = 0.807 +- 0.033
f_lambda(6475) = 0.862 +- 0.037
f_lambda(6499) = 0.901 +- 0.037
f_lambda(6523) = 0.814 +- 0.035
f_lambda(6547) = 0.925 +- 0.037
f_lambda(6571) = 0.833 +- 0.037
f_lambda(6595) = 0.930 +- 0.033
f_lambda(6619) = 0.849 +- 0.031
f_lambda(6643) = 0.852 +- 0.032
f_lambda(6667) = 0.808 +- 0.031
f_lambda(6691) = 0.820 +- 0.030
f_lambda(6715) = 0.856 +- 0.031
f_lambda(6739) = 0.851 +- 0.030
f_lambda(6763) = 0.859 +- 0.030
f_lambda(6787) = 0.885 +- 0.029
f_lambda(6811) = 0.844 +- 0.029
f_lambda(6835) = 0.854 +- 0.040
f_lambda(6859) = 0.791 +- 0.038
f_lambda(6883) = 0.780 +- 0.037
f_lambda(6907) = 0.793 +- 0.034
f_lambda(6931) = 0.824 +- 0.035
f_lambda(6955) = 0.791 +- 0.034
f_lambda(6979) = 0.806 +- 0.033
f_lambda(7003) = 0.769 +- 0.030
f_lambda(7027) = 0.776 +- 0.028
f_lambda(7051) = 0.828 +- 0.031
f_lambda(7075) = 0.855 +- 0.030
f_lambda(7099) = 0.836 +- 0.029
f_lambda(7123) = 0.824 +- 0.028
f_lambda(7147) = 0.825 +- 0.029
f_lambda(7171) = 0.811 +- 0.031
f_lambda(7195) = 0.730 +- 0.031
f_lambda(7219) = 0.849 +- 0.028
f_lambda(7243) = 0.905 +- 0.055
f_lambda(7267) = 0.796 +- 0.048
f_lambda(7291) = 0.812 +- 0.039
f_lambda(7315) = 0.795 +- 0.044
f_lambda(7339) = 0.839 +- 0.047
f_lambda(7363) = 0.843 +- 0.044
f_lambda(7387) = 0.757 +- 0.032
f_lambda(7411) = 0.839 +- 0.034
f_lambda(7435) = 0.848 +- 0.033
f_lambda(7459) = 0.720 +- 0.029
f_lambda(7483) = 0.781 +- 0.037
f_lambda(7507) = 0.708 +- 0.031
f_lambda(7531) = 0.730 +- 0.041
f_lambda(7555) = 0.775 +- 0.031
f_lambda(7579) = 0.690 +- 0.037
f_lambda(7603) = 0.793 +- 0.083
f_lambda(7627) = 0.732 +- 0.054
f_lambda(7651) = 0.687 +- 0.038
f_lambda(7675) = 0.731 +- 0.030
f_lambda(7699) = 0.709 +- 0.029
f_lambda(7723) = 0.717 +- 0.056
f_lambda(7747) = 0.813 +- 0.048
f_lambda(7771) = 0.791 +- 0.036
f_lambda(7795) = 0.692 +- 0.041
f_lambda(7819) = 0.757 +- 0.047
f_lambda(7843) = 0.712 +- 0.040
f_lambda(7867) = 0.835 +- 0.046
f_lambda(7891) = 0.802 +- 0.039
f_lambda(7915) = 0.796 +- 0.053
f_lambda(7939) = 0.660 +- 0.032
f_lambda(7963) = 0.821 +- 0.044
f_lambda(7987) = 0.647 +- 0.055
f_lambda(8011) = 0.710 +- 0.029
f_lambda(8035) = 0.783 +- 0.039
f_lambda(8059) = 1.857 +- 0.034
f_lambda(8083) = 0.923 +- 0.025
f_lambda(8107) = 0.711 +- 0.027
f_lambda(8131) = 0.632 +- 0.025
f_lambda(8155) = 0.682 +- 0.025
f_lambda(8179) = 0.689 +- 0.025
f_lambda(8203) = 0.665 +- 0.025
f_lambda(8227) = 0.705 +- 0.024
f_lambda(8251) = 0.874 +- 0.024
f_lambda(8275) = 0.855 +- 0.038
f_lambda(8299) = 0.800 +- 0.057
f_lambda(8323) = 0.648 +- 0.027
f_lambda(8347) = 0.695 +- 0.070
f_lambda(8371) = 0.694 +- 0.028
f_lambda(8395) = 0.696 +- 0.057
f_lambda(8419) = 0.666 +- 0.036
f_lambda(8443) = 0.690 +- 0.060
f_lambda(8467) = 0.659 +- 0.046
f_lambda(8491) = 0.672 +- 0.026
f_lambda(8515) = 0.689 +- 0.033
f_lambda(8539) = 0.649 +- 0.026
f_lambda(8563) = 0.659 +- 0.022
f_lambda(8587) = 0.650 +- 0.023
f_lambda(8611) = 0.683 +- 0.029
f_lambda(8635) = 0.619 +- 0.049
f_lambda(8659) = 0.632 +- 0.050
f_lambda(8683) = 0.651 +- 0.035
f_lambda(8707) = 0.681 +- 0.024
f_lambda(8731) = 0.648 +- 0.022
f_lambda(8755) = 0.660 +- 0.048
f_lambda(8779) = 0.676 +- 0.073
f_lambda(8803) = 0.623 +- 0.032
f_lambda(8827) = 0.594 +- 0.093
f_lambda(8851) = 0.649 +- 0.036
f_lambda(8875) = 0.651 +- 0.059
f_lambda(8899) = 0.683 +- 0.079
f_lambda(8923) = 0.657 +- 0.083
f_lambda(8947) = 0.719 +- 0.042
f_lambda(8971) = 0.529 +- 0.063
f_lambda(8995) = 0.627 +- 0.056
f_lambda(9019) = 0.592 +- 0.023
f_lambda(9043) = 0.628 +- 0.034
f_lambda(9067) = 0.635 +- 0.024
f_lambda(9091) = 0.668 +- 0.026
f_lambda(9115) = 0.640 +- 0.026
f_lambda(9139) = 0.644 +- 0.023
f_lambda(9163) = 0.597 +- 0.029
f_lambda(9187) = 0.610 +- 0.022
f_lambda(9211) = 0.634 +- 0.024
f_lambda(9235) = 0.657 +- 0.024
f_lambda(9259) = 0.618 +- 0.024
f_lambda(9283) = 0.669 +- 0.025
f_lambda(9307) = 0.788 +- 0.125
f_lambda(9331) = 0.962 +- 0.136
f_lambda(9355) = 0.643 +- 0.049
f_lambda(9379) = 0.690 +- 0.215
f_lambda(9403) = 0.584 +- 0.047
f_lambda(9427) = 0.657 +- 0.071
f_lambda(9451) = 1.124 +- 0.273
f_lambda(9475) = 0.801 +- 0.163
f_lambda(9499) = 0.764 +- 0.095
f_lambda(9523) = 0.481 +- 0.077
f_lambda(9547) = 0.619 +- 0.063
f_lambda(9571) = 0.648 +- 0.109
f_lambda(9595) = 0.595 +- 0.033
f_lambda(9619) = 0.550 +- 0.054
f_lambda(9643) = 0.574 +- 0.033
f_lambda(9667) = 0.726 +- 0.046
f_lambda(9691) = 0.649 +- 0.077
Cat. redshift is 0.228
